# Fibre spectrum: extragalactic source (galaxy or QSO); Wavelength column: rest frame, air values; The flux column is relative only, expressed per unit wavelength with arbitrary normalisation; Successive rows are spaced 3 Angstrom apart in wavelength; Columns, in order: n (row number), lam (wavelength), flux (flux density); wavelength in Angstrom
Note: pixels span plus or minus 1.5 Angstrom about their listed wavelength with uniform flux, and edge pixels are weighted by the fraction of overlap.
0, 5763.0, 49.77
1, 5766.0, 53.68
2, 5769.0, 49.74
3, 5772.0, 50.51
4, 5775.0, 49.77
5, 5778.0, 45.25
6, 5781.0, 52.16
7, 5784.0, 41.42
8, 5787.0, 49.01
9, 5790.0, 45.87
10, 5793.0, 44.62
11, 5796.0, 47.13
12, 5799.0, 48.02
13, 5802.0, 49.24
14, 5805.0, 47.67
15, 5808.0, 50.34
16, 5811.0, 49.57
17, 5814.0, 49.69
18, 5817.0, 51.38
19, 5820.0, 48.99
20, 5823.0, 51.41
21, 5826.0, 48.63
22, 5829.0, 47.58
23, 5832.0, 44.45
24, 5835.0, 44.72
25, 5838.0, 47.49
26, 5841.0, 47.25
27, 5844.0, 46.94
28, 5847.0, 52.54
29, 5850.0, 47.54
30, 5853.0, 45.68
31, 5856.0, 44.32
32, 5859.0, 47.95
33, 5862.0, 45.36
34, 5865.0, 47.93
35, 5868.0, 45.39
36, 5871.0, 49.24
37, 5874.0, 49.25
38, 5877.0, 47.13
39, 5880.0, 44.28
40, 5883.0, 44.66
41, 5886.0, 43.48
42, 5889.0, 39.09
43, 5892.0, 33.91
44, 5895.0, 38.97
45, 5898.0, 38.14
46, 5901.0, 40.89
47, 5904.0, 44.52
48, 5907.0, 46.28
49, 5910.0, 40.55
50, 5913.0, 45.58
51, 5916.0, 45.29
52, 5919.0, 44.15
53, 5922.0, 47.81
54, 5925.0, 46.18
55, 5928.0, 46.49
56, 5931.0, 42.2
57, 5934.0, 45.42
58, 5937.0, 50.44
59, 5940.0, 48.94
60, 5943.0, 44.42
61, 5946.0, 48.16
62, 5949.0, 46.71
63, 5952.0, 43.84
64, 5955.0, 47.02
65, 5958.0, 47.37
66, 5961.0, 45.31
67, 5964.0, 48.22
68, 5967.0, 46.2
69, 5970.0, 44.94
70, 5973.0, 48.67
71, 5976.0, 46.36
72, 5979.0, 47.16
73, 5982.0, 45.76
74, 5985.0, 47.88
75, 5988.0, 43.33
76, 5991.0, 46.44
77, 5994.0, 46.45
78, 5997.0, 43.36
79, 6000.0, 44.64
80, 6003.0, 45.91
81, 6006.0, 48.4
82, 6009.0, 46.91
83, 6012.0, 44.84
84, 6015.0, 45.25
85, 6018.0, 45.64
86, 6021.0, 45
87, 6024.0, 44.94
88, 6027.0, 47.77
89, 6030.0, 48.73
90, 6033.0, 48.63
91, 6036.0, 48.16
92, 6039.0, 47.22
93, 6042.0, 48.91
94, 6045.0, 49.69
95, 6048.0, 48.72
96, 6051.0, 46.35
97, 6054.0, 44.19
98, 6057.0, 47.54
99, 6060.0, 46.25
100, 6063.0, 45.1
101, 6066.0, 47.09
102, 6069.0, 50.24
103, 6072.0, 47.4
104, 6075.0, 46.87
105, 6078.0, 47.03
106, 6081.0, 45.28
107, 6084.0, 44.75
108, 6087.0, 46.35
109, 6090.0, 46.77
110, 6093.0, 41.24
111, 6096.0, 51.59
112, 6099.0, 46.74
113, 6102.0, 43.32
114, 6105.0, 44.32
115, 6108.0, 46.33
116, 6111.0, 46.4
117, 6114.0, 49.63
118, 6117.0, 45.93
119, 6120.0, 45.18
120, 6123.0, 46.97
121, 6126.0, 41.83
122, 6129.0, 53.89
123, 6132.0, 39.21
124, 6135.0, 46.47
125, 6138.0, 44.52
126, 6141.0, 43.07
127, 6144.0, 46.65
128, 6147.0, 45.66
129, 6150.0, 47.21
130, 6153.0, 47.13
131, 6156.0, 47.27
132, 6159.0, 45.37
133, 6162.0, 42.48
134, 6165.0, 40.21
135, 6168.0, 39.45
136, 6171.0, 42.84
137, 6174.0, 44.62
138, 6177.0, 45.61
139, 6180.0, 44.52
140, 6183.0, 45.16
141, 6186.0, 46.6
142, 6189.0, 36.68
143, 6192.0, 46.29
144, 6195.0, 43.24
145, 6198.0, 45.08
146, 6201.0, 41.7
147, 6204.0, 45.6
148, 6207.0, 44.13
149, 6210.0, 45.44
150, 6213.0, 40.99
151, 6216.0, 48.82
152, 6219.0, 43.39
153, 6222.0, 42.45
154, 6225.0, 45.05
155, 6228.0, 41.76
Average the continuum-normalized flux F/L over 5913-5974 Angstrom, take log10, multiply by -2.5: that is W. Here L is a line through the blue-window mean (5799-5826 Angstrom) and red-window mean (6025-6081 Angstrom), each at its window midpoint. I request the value 0.05 mag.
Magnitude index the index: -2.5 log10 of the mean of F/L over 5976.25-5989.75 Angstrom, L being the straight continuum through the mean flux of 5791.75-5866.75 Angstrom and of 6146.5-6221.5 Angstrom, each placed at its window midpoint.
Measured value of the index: 0.00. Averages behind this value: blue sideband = 47.9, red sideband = 44.2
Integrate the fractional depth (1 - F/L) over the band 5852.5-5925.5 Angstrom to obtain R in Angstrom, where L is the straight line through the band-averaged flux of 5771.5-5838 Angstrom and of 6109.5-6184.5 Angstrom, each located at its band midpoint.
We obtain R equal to 4.8 Angstrom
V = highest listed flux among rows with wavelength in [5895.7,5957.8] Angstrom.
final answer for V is 50.44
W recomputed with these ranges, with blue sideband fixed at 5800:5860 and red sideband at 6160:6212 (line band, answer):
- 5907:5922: 0.060 mag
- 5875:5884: 0.045 mag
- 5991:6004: 0.018 mag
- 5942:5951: 0.006 mag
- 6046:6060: -0.036 mag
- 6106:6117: -0.062 mag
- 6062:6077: -0.056 mag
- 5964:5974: -0.009 mag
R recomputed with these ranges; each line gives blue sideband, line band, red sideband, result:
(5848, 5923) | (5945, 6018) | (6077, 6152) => -2.0 Angstrom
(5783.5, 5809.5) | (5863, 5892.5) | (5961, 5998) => 1.3 Angstrom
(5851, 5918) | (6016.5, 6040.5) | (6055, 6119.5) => -0.7 Angstrom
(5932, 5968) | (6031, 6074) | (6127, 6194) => -1.7 Angstrom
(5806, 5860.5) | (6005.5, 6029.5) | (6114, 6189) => 0.1 Angstrom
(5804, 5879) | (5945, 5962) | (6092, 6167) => 0.2 Angstrom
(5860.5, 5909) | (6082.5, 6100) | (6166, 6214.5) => -1.1 Angstrom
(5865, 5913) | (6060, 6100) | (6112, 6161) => -1.1 Angstrom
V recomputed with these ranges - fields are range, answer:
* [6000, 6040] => 48.73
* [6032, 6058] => 49.69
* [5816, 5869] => 52.54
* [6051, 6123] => 51.59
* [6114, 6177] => 53.89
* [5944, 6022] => 48.67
